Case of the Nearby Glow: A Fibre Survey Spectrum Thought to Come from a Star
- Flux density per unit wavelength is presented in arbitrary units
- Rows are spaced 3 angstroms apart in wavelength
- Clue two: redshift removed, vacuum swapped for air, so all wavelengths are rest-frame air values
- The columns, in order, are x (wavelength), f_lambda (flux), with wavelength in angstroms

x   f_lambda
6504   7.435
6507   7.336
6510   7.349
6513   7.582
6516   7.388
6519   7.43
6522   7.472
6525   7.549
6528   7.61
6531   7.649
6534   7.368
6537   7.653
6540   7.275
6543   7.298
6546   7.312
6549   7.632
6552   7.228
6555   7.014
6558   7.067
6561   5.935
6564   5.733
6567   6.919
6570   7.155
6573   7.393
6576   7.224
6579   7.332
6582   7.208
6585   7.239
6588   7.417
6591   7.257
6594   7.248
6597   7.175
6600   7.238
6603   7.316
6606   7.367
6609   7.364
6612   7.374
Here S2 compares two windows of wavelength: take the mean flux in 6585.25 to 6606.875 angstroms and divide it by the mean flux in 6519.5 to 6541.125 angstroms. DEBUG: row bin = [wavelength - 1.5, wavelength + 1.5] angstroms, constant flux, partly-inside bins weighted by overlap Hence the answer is 0.97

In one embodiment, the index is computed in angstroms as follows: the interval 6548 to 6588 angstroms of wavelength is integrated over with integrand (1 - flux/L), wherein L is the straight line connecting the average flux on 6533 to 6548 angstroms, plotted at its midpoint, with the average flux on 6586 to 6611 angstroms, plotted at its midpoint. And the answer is 1.81 angstroms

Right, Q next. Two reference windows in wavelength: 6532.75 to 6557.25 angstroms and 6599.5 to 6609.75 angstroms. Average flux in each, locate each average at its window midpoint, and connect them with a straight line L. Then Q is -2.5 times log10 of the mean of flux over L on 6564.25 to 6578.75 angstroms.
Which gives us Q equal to 0.04 mag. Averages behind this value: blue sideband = 7.34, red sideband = 7.33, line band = 7.06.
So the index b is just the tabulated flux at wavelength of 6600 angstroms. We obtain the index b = 7.238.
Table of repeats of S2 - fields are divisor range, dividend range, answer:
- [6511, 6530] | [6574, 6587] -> 0.97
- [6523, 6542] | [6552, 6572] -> 0.89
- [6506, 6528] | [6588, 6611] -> 0.98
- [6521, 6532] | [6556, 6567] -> 0.84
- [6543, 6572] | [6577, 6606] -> 1.05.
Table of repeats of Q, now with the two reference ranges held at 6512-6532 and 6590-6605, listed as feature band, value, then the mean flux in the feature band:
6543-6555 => 0.01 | 7.33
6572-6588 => 0.00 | 7.29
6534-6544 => 0.01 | 7.41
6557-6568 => 0.16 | 6.36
